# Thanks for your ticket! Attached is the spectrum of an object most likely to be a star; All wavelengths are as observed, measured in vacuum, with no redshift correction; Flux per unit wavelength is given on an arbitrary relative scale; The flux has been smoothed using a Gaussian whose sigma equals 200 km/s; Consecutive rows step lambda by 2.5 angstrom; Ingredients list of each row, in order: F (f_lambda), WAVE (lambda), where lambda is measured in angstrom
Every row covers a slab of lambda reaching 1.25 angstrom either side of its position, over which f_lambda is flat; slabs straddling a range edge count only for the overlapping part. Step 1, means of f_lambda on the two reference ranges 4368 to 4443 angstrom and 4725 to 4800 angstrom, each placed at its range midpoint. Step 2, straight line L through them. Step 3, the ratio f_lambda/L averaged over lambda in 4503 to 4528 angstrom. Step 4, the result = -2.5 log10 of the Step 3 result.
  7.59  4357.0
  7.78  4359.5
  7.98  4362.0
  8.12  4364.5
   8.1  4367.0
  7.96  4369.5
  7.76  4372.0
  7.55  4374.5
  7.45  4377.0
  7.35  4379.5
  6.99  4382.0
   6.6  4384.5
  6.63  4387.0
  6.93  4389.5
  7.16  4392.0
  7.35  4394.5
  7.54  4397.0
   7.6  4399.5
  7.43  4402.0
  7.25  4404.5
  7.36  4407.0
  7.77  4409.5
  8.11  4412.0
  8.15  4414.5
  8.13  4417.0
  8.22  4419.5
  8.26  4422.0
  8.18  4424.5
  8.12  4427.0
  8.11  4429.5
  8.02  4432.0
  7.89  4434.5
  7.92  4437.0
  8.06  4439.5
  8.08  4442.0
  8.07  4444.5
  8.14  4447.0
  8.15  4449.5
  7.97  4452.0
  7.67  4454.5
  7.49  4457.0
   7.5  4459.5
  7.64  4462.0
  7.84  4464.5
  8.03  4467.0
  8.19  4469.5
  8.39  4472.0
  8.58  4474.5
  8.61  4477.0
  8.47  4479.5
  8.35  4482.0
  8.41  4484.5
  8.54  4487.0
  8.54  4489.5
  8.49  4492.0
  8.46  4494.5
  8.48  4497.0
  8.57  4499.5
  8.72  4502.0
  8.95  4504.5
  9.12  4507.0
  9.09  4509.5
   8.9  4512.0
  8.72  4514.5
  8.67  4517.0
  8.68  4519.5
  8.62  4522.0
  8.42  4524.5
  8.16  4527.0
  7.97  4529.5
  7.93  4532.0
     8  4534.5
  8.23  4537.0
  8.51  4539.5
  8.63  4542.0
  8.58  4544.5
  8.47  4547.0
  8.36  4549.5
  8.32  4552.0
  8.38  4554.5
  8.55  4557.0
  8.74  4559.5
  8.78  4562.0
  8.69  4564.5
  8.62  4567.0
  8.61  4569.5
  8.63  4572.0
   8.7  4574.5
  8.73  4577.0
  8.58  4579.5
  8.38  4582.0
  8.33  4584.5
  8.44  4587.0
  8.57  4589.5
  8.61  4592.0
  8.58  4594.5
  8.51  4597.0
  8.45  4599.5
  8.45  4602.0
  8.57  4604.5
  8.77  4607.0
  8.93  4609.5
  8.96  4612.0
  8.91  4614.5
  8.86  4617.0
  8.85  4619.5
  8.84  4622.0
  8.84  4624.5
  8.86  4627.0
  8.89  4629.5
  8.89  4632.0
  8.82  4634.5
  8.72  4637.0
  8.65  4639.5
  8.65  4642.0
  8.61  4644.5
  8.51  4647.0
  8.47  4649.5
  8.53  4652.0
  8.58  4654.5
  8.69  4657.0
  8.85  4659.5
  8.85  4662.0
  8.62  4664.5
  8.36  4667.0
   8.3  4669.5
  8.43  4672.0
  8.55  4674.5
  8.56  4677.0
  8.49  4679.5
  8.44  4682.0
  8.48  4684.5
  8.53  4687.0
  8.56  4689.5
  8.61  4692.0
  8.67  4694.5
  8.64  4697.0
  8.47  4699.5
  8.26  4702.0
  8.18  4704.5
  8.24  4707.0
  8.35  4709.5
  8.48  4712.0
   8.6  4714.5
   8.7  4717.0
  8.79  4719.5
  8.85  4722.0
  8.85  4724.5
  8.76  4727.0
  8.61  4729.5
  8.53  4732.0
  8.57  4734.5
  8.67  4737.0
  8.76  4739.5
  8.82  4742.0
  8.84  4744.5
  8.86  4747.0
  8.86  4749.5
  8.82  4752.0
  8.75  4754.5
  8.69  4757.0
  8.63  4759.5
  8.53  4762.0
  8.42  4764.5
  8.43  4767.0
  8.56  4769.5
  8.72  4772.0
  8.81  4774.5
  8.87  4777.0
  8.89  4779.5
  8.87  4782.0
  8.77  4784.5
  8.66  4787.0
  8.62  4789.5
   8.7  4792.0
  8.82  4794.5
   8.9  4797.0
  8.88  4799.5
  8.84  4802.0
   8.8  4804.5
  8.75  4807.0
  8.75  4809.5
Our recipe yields -0.10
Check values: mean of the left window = 7.66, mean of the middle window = 8.74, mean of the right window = 8.72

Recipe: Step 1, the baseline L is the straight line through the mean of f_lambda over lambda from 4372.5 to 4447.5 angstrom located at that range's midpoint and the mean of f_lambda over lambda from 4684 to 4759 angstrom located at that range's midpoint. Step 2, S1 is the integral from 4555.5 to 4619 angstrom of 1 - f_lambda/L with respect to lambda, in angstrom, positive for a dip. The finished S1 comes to -3.3 angstrom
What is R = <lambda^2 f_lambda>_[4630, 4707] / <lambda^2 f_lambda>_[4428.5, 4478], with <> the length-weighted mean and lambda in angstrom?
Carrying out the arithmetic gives 1.17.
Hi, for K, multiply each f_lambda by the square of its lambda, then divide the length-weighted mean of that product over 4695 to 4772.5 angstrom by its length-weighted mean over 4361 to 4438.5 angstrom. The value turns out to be 1.30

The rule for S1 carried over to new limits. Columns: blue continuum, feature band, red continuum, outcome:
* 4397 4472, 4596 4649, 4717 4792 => -2.23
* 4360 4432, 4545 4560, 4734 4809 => -0.66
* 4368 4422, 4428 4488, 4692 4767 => -2.84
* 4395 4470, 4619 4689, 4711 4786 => -1.41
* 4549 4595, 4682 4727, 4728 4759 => 0.74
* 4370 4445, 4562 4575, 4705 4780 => -0.82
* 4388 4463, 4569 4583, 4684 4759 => -0.66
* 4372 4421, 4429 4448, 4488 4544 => -0.46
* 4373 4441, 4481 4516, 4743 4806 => -3.35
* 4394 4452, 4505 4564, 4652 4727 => -2.44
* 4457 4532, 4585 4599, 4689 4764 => -0.02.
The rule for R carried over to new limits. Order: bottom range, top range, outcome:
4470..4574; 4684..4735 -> 1.09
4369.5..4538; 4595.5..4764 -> 1.19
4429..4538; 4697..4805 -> 1.17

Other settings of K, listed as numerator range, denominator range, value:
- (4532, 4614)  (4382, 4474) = 1.17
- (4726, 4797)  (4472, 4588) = 1.13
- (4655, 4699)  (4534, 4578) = 1.06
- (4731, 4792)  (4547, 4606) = 1.10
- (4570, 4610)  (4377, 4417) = 1.27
